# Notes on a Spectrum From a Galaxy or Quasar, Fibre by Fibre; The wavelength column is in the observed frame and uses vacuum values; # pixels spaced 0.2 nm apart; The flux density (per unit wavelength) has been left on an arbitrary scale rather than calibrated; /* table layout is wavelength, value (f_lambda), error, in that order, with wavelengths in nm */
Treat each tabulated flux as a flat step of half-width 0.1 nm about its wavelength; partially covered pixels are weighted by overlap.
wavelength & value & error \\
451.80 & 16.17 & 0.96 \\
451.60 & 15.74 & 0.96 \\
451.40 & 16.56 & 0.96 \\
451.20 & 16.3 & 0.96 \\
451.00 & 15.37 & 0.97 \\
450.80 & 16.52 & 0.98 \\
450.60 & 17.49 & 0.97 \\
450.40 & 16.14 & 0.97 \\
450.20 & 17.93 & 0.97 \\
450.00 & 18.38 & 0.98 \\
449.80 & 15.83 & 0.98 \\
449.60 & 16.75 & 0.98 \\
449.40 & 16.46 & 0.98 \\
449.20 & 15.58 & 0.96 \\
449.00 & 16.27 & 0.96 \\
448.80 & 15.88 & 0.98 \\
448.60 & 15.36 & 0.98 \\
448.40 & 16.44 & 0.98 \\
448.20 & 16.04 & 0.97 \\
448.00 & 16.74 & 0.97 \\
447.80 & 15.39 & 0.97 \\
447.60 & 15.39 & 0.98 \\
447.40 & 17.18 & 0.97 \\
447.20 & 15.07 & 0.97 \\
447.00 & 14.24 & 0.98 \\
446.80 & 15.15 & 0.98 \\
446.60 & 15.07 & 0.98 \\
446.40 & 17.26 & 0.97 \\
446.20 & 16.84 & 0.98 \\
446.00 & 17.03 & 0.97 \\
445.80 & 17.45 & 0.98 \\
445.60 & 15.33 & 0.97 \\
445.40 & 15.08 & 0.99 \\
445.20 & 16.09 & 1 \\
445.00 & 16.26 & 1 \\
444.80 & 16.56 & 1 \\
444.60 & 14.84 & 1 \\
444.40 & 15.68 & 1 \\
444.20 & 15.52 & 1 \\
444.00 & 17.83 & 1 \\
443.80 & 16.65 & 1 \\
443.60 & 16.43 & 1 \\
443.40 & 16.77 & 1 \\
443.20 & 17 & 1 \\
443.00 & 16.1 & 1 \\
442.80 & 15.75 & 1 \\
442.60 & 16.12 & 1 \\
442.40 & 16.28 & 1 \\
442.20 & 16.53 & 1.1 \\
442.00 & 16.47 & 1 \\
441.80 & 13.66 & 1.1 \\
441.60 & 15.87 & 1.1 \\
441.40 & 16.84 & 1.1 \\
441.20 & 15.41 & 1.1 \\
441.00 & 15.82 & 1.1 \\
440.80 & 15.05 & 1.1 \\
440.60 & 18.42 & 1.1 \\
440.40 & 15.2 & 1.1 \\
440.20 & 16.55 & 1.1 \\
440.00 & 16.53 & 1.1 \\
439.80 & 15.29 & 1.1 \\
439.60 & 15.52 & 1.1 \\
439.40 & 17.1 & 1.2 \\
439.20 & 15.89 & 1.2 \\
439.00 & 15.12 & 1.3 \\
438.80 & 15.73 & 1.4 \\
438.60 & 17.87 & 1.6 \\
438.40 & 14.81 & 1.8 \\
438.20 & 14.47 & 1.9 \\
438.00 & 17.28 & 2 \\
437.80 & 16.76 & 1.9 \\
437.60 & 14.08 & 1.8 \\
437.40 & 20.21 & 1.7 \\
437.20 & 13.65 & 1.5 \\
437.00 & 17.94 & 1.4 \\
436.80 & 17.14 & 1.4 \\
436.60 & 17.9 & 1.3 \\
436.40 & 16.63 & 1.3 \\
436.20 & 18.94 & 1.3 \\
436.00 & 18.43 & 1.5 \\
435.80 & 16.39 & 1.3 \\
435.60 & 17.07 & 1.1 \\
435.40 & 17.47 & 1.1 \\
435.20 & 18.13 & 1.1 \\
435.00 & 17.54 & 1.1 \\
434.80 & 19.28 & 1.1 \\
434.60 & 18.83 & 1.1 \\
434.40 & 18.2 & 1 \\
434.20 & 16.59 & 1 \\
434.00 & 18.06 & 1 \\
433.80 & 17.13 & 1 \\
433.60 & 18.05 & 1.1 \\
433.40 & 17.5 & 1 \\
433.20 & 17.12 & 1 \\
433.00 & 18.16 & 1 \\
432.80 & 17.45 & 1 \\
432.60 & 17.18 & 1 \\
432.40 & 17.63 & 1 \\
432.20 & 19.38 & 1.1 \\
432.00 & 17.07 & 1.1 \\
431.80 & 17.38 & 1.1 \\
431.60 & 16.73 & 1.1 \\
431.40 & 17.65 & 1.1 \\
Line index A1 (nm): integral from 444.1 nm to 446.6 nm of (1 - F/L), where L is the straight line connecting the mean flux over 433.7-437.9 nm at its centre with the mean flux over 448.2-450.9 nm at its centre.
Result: 0.10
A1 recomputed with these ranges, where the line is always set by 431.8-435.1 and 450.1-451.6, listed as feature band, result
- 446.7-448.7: 0.13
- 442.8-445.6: 0.14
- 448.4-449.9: 0.06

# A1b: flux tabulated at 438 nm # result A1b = 17.28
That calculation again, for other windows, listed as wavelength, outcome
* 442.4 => 16.28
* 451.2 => 16.3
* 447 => 14.24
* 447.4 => 17.18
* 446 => 17.03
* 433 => 18.16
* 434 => 18.06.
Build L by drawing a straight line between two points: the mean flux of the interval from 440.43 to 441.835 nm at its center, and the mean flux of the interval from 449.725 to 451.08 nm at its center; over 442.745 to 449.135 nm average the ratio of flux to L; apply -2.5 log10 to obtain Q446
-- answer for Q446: 0.02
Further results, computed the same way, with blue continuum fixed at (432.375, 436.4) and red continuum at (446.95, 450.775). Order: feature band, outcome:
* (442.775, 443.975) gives 0.02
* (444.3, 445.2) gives 0.05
